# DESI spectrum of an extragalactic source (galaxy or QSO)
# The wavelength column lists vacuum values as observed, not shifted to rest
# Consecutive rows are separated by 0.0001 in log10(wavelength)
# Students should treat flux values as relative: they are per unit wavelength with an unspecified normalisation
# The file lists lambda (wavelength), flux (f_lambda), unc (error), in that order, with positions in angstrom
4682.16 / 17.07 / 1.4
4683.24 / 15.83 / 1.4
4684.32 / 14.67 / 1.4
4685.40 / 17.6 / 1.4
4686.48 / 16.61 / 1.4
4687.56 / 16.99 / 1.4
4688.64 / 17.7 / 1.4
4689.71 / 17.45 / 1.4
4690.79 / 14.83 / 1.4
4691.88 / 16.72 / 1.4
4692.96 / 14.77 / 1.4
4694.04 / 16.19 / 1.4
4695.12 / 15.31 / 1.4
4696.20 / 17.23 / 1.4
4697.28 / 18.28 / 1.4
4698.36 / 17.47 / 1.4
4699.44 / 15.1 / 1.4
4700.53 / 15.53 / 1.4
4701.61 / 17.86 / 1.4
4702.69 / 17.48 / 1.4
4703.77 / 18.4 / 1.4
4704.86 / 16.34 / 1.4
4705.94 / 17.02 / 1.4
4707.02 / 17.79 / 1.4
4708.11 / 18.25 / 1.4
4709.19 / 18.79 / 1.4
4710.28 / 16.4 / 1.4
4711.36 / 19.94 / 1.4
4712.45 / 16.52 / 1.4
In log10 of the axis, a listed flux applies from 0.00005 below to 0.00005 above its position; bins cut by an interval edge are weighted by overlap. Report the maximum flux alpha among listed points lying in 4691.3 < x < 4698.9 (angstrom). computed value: 18.28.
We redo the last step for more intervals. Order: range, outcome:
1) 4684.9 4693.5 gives 17.7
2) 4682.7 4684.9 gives 15.83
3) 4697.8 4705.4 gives 18.4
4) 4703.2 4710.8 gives 18.79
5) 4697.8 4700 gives 17.47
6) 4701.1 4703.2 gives 17.86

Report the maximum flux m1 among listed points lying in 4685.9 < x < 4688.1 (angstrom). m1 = 16.99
